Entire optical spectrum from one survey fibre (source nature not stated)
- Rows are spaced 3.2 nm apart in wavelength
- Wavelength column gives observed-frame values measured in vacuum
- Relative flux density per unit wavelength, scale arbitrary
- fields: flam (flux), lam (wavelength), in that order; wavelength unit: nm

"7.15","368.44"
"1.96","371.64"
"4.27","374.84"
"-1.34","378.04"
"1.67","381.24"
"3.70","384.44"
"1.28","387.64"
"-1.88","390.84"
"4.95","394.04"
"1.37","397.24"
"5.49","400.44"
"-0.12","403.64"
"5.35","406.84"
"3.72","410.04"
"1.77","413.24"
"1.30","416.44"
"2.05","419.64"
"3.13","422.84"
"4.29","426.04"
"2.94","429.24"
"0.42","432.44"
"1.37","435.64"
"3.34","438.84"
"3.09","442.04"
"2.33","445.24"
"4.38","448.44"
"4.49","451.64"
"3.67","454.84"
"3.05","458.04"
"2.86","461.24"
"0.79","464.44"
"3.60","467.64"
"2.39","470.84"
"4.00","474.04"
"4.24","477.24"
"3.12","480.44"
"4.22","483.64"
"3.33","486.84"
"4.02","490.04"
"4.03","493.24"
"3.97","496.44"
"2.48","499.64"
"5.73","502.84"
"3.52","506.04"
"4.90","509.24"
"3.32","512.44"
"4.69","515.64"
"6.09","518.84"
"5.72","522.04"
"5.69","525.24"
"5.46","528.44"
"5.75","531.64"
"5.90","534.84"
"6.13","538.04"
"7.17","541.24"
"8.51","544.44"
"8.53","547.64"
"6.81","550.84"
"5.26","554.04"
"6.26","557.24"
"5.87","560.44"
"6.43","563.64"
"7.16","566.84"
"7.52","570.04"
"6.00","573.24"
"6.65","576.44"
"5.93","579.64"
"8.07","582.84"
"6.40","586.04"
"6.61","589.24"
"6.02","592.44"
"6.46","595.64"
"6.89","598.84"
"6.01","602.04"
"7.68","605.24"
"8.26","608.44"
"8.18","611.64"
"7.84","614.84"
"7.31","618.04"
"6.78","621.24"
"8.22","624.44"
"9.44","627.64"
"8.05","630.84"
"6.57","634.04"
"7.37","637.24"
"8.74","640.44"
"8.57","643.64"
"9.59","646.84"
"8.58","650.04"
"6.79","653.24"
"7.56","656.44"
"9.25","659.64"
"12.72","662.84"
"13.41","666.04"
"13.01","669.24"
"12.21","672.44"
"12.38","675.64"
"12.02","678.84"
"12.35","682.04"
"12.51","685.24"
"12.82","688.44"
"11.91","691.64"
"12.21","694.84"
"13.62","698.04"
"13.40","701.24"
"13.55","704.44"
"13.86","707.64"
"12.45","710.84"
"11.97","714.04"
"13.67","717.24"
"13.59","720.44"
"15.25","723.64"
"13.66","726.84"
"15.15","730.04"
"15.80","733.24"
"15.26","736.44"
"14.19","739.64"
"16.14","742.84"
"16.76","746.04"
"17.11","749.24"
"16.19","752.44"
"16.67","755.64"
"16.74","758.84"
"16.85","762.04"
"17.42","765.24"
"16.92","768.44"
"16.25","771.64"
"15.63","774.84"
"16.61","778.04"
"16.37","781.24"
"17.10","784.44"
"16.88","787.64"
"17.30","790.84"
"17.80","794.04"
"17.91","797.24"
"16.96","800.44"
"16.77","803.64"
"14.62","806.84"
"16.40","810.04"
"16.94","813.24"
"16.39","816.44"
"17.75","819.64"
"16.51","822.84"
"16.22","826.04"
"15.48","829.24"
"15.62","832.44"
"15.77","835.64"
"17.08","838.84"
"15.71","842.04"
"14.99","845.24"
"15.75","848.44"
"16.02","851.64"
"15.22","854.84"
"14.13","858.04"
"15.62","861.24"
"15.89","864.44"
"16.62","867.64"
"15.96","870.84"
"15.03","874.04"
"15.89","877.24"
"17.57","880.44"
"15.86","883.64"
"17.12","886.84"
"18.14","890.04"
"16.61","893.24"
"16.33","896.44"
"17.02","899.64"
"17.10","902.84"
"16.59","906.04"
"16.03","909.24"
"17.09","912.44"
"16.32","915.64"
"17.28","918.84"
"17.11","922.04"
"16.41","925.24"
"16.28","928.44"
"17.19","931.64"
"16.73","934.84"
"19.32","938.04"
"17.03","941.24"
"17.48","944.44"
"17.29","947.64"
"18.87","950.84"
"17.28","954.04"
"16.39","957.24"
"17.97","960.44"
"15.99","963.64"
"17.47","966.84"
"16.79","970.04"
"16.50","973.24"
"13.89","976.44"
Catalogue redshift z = 0.657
